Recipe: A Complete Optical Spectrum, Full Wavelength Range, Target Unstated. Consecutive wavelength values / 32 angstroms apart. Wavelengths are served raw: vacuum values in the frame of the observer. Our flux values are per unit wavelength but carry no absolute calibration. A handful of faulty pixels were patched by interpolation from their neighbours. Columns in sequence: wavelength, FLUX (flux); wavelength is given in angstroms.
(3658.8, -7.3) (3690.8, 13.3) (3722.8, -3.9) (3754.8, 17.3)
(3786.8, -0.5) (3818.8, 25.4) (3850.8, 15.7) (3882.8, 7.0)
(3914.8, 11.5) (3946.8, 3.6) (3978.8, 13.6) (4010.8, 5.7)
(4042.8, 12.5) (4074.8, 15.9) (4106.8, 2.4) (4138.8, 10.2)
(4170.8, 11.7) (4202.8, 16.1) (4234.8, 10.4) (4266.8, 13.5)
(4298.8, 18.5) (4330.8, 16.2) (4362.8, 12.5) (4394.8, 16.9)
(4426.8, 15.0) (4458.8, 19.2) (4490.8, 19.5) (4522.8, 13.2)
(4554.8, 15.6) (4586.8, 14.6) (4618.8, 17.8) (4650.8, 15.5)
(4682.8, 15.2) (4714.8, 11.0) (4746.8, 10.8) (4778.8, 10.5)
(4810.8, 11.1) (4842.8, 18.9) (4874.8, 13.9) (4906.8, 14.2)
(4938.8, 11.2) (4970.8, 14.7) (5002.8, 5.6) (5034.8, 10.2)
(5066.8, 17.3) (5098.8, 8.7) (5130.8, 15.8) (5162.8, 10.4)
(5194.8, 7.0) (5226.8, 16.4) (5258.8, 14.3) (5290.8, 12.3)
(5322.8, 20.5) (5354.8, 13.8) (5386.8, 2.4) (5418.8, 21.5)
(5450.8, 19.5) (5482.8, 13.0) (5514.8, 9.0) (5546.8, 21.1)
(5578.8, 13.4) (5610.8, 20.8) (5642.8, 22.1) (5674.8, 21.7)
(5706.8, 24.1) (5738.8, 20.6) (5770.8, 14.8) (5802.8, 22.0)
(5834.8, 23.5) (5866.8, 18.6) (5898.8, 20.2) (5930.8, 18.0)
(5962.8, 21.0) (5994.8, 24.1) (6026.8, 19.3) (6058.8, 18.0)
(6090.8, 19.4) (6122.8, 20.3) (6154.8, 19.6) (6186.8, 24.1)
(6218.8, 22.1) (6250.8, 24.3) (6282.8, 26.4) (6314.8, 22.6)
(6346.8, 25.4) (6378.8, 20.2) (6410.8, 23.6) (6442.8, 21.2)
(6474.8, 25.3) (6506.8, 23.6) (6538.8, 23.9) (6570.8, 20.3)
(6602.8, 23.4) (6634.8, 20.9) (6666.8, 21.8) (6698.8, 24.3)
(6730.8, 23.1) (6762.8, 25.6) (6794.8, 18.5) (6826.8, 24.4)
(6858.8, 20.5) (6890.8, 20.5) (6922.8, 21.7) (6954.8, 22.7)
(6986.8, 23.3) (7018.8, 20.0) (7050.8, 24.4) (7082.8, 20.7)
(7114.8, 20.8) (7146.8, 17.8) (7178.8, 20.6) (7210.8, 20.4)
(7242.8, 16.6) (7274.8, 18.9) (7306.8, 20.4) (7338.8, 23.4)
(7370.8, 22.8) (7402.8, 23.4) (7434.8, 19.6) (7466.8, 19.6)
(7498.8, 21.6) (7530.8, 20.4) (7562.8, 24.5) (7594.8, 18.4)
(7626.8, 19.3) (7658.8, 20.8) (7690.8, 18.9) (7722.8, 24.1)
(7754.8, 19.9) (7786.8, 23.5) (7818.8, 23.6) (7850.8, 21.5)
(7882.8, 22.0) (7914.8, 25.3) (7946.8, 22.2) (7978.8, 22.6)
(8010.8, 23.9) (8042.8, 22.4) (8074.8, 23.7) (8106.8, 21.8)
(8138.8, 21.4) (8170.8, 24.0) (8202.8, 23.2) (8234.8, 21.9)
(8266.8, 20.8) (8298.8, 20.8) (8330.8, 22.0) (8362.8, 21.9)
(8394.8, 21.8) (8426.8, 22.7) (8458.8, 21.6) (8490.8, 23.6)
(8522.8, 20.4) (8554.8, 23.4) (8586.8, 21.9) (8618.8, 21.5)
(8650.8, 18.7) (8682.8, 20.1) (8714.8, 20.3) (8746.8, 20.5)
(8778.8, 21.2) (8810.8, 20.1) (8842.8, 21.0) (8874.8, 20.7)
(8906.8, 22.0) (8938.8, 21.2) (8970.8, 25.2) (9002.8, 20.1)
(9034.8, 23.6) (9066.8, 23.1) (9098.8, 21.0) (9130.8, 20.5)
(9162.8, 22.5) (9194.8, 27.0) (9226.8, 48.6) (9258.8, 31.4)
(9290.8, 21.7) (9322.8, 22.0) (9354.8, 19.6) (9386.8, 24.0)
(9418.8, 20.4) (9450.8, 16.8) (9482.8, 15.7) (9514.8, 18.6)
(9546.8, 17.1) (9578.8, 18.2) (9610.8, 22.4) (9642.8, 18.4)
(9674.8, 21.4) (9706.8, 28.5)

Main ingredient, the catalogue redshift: 0.40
